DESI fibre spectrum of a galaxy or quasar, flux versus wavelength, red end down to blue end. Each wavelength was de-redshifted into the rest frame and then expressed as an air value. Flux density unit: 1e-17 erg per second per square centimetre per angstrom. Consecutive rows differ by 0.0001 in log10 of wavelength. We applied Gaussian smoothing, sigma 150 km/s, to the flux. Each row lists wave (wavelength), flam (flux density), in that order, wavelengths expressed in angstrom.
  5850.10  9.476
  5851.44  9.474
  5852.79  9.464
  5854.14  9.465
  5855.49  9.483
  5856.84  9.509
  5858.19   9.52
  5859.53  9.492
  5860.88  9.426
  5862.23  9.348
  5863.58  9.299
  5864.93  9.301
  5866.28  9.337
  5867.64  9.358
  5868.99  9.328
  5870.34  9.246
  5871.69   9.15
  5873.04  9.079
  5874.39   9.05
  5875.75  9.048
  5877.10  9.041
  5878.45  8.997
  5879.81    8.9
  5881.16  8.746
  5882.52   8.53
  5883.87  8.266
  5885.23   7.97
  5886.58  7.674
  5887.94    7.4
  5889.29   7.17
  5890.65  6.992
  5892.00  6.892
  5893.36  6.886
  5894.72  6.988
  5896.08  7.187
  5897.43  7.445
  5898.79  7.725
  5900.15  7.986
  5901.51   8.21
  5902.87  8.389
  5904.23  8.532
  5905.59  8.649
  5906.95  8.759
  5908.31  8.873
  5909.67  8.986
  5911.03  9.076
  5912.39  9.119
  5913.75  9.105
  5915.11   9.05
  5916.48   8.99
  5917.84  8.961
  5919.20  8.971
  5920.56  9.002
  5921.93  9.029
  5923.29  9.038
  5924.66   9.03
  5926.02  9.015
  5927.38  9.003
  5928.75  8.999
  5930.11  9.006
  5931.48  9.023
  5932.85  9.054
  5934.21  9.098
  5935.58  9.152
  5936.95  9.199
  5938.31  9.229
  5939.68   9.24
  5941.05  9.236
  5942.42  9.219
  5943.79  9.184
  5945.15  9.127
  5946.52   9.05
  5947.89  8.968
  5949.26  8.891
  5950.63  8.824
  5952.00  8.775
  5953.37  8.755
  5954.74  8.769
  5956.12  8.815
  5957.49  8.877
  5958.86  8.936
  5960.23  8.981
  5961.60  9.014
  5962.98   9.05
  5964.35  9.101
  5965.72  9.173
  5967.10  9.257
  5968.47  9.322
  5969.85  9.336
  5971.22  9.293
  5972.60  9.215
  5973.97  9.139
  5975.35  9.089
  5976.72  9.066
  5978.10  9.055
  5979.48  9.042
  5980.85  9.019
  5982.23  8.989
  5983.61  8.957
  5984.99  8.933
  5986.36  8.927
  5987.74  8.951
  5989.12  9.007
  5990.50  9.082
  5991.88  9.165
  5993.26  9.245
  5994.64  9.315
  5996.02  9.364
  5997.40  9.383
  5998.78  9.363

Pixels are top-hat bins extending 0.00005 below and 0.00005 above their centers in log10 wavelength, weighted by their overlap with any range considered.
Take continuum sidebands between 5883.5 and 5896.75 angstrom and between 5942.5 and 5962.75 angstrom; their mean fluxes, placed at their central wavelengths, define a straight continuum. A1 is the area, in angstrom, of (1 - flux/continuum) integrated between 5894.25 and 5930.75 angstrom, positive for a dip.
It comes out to -3.4 angstrom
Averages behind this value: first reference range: 7.32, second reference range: 8.94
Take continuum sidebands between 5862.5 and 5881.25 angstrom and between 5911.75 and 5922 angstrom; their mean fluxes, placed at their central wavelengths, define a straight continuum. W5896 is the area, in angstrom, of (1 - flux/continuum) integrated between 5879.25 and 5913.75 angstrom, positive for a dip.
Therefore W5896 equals 3.8 angstrom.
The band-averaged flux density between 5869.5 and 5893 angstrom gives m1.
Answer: 8.35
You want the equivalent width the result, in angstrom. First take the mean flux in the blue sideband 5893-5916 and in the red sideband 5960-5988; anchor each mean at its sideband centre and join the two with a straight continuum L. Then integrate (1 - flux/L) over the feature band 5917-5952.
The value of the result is -1.6 angstrom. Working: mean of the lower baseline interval 8.32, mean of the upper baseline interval 9.1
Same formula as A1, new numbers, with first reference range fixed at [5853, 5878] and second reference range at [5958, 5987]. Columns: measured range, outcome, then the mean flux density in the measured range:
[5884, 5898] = 3.0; 7.3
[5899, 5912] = 0.9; 8.59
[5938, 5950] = 0.0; 9.12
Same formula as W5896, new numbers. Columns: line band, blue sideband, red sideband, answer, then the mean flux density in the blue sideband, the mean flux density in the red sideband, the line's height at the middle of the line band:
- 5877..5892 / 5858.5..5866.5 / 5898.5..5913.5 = 1.6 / 9.39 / 8.61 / 8.99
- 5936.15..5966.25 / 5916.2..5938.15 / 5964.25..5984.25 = 0.2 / 9.04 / 9.14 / 9.09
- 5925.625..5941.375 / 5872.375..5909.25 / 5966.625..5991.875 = -0.9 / 8.13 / 9.09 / 8.6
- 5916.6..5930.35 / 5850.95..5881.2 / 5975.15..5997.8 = 0.3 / 9.27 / 9.09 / 9.19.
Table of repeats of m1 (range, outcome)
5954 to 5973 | 9.07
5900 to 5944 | 8.96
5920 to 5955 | 9.04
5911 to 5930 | 9.03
